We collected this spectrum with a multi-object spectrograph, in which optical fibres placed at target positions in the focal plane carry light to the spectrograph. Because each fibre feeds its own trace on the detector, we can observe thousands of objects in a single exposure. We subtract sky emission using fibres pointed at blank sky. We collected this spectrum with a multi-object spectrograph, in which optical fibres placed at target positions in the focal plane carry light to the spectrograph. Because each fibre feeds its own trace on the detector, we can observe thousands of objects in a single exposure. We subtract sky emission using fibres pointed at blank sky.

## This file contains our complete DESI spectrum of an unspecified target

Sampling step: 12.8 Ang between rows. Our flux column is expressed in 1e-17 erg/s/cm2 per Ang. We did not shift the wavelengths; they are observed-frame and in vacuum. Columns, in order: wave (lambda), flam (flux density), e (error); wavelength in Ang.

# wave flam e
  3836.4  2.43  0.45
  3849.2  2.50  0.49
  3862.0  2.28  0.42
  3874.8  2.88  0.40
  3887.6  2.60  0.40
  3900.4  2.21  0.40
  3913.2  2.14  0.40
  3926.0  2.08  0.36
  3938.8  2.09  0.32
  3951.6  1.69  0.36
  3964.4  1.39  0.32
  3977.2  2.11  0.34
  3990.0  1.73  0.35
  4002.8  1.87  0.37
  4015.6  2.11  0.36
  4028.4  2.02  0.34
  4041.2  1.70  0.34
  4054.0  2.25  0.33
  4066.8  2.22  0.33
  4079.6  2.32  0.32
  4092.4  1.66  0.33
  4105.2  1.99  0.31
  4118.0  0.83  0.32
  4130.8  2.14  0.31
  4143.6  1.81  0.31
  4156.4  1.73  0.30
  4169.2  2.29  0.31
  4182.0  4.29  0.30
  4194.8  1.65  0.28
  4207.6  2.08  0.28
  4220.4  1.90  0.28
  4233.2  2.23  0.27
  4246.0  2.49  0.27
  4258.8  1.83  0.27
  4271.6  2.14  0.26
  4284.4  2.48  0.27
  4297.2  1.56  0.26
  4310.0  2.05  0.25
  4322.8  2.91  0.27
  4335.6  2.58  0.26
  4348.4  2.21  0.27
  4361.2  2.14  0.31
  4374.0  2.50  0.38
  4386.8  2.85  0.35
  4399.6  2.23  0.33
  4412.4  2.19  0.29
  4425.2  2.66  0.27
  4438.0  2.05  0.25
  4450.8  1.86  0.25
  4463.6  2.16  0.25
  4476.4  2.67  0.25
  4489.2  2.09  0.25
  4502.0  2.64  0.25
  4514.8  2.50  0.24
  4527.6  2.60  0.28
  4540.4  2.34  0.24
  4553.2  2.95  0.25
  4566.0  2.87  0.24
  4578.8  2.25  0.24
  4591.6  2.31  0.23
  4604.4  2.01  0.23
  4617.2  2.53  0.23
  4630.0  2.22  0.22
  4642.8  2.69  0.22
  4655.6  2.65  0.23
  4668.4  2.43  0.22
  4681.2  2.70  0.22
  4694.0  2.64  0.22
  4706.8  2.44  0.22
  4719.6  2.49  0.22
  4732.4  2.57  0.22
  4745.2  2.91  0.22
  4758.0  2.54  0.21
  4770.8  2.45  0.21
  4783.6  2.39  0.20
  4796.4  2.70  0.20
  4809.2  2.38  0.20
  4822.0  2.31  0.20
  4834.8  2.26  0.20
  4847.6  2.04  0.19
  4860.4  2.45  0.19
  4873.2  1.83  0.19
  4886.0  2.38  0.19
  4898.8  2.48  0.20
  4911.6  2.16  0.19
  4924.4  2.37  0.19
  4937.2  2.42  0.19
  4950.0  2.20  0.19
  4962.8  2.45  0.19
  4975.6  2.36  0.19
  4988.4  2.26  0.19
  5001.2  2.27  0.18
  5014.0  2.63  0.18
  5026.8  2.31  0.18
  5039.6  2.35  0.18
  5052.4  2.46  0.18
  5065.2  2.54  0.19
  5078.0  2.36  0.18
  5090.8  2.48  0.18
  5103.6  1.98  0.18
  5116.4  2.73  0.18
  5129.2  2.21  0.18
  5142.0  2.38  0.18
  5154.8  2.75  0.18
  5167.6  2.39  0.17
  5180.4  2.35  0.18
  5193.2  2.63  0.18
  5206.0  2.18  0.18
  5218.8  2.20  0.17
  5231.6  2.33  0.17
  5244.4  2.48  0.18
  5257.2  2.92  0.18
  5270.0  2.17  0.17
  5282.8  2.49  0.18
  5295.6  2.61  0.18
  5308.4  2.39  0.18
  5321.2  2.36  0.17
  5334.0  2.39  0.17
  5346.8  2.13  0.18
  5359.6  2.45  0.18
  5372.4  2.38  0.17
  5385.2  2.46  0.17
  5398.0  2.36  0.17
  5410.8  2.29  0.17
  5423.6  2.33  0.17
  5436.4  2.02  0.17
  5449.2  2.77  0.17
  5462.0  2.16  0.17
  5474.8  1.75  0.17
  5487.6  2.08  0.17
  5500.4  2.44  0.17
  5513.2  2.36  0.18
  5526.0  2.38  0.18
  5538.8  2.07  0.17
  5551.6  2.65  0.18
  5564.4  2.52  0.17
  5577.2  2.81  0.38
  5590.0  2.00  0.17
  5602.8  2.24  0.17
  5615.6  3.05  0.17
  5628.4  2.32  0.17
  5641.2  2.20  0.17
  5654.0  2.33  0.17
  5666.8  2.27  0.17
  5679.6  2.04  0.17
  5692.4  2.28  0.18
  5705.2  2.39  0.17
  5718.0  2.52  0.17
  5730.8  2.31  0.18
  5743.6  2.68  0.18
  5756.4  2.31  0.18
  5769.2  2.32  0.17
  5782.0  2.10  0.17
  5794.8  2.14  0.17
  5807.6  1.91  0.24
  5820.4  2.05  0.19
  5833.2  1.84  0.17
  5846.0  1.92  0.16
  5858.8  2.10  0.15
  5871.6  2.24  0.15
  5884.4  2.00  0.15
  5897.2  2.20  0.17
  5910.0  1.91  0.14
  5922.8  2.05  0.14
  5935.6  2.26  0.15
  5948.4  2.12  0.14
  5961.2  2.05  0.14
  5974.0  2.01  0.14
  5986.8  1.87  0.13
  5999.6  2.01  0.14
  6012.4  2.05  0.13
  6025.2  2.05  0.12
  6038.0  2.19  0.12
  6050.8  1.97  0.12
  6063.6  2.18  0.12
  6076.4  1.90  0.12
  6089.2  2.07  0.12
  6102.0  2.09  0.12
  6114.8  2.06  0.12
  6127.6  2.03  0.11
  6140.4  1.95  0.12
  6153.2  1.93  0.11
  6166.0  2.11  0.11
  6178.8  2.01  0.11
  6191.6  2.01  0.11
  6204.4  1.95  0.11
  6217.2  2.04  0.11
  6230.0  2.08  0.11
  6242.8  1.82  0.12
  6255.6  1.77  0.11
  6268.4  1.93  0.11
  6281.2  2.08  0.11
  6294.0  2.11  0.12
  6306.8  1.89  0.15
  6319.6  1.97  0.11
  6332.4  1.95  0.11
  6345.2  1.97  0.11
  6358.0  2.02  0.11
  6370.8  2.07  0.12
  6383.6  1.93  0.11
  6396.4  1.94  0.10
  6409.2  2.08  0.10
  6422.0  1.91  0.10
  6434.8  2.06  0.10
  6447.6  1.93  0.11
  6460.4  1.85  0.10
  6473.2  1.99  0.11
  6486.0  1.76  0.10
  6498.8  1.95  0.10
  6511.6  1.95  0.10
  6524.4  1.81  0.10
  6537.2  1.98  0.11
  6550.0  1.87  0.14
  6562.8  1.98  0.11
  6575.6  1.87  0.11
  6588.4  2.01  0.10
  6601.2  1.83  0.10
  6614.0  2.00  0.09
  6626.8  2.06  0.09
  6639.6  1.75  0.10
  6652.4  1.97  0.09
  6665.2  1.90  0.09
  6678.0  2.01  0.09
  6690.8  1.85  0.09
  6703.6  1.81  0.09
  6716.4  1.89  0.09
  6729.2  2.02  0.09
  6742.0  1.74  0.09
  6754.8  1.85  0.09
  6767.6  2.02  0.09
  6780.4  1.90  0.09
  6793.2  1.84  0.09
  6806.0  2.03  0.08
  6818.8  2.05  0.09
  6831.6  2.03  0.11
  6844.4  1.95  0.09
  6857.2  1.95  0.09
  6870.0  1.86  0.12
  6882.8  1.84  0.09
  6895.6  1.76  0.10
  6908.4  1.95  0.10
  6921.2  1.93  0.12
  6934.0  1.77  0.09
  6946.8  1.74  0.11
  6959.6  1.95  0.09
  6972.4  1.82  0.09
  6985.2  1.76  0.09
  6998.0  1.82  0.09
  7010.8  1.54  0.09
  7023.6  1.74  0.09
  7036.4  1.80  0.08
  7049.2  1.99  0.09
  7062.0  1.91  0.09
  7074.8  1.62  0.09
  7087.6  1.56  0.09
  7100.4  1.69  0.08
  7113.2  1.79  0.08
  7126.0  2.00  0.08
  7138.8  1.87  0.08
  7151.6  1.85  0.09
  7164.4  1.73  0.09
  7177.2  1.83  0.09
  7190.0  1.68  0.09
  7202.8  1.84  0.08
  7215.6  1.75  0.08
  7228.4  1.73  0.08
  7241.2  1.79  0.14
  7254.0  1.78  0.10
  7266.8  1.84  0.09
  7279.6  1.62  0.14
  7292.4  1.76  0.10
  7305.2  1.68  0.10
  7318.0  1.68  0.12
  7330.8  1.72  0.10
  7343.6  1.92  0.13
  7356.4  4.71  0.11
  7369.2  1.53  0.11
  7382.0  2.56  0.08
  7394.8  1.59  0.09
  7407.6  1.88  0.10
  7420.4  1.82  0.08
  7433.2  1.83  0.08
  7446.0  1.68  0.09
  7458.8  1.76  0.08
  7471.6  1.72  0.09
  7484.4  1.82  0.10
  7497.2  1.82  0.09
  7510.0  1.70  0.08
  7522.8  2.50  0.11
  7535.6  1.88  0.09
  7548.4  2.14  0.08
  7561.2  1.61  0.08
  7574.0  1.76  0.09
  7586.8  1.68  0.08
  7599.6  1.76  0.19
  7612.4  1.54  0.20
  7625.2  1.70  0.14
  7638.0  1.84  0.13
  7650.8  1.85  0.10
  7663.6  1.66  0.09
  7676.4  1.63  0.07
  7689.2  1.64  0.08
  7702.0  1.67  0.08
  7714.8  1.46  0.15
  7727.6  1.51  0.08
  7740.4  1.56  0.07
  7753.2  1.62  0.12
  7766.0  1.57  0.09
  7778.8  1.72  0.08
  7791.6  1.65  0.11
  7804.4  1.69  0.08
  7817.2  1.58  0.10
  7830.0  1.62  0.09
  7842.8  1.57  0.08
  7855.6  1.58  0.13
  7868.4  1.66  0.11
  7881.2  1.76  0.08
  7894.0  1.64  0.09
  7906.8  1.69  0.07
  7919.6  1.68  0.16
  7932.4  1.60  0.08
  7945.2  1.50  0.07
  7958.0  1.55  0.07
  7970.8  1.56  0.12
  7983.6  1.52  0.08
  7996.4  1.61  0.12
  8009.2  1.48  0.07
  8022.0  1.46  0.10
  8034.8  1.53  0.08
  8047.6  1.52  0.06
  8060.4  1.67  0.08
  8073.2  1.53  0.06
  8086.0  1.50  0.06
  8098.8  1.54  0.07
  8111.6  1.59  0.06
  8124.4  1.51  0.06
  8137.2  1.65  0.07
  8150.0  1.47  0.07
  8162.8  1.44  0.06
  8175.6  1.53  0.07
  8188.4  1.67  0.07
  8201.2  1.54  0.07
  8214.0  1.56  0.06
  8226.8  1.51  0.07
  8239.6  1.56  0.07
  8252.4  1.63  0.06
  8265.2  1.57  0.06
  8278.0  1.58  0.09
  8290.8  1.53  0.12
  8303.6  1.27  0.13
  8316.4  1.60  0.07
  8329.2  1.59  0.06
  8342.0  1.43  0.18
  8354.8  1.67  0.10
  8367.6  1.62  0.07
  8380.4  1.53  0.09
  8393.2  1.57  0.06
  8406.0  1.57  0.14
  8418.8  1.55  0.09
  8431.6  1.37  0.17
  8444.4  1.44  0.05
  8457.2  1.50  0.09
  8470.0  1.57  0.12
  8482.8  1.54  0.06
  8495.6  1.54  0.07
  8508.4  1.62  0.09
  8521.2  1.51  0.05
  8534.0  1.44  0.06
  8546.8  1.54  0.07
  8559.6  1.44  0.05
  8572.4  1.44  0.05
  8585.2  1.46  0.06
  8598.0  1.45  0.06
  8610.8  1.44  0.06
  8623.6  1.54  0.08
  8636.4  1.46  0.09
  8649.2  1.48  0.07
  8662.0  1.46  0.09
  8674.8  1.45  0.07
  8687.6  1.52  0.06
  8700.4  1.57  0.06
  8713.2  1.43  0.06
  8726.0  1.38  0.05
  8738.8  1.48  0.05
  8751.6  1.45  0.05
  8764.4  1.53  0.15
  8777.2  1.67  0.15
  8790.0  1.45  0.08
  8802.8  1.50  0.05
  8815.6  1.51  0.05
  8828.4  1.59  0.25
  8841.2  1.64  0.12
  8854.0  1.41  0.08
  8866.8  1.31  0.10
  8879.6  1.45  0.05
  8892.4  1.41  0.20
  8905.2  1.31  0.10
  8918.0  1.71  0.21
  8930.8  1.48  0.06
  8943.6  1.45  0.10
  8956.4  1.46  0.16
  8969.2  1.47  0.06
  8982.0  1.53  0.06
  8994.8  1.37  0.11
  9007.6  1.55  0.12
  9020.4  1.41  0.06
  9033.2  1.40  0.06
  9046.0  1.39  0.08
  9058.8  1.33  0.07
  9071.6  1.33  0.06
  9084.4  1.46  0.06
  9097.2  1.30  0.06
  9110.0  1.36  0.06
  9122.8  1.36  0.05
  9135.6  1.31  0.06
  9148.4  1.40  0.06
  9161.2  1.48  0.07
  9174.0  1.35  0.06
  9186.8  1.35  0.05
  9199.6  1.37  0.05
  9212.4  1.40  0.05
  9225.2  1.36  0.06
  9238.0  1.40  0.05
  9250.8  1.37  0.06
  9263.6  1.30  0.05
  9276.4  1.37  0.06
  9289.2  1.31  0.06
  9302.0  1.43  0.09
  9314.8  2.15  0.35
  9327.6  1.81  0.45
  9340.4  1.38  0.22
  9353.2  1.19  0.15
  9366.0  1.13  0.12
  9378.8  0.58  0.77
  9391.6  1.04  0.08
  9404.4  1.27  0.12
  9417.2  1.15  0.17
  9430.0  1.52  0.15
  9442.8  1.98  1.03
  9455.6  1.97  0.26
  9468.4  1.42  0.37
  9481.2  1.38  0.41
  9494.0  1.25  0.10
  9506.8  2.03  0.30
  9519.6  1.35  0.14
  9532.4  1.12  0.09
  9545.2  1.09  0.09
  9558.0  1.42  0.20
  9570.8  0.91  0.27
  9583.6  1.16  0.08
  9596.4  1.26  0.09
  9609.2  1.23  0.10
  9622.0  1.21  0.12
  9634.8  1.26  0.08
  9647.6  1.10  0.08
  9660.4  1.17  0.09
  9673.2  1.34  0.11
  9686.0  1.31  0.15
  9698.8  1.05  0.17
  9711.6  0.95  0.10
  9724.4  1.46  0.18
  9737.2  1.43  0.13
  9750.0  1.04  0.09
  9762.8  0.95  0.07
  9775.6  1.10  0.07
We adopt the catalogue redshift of 0.120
